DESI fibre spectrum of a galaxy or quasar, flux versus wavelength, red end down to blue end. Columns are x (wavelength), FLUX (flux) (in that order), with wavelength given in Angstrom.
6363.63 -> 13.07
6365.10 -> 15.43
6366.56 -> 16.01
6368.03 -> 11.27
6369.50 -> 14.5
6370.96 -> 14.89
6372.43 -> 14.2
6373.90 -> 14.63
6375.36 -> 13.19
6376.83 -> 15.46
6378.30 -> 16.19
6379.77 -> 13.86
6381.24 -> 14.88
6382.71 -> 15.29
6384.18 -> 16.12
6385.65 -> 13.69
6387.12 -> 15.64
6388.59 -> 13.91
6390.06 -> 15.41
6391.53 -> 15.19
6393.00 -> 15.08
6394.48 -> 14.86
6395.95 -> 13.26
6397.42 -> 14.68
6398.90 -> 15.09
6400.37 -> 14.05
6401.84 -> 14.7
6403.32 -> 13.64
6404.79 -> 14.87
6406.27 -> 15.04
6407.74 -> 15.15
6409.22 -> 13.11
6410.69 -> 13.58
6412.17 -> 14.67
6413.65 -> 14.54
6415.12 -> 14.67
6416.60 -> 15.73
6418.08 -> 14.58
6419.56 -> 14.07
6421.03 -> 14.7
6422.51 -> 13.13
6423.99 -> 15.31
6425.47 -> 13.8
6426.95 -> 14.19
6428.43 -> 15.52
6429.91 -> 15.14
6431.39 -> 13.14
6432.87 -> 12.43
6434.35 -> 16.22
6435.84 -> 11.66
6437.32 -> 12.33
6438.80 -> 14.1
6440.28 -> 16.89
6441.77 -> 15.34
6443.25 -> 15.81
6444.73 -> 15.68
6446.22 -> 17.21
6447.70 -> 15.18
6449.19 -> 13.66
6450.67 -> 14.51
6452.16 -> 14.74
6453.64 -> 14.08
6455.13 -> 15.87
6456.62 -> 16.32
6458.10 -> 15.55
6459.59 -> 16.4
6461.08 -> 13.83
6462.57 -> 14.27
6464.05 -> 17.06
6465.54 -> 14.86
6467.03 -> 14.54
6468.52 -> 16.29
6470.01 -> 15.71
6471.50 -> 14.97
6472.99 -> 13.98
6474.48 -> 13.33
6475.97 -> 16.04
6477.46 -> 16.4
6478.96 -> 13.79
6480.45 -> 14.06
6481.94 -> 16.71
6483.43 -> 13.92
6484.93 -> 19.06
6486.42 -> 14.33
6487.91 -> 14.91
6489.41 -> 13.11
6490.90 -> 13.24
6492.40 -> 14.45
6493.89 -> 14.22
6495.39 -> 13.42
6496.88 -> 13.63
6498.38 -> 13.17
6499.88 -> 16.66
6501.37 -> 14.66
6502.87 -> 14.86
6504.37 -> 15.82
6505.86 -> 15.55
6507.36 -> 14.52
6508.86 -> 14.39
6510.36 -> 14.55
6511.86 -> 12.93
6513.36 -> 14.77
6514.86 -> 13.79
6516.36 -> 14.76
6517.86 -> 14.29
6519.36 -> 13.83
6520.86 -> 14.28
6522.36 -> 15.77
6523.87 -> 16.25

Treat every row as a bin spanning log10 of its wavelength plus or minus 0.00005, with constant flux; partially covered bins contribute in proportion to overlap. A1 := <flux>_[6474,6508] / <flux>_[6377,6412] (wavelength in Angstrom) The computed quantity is 1.01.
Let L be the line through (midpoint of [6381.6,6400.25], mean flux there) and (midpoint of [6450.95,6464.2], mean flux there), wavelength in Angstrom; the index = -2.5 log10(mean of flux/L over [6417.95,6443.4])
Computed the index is 0.06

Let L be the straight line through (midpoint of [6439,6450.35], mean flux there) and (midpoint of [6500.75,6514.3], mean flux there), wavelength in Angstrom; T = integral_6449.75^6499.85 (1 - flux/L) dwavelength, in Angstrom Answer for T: 0.8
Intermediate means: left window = 15.6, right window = 14.7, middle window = 14.9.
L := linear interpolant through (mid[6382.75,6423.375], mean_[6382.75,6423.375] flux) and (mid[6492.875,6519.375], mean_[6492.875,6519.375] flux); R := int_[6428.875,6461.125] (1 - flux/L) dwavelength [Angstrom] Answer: -0.7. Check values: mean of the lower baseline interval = 14.6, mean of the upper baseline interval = 14.5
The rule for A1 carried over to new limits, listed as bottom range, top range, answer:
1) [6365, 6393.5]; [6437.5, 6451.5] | 1.04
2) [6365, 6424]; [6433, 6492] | 1.03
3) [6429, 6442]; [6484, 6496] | 1.03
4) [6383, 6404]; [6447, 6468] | 1.03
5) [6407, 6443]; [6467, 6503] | 1.03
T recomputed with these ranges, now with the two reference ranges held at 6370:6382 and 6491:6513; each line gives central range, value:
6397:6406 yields 0.06 Angstrom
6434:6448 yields -0.43 Angstrom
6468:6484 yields -0.57 Angstrom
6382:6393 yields -0.29 Angstrom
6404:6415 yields 0.13 Angstrom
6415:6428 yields 0.10 Angstrom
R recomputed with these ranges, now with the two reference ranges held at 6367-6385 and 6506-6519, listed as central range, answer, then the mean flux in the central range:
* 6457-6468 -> -0.68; 15.3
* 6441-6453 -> -0.70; 15.3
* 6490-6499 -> 0.40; 13.7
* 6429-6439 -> 0.60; 13.6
